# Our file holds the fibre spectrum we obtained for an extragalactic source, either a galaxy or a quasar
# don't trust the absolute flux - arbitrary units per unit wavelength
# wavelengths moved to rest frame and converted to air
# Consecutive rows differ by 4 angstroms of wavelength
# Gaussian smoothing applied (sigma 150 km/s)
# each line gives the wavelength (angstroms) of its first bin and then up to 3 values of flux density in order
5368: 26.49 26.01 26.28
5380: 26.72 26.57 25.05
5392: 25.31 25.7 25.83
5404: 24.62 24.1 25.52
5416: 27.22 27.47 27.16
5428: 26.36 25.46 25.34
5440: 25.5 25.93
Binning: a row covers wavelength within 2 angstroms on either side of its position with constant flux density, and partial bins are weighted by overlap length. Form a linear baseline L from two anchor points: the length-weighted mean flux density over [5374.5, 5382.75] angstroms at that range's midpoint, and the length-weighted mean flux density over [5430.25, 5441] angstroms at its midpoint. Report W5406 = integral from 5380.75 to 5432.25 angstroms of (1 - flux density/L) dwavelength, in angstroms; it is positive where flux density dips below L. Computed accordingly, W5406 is 0.1 angstroms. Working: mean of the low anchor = 26.5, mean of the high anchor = 25.4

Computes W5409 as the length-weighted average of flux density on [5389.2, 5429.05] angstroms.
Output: 25.9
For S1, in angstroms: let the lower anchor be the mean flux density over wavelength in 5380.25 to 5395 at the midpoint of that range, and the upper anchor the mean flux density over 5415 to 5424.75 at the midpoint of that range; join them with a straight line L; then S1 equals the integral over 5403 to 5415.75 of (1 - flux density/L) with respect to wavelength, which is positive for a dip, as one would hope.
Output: 0.8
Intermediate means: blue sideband 25.8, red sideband 27.3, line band 25.1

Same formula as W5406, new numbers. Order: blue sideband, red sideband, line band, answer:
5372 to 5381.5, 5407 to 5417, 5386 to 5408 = 0.6 angstroms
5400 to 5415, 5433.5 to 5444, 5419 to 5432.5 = -0.7 angstroms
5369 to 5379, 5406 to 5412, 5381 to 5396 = -0.1 angstroms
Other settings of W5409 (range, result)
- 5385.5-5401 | 25.5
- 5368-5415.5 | 25.7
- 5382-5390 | 25.8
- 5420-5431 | 26.8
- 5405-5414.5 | 24.9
